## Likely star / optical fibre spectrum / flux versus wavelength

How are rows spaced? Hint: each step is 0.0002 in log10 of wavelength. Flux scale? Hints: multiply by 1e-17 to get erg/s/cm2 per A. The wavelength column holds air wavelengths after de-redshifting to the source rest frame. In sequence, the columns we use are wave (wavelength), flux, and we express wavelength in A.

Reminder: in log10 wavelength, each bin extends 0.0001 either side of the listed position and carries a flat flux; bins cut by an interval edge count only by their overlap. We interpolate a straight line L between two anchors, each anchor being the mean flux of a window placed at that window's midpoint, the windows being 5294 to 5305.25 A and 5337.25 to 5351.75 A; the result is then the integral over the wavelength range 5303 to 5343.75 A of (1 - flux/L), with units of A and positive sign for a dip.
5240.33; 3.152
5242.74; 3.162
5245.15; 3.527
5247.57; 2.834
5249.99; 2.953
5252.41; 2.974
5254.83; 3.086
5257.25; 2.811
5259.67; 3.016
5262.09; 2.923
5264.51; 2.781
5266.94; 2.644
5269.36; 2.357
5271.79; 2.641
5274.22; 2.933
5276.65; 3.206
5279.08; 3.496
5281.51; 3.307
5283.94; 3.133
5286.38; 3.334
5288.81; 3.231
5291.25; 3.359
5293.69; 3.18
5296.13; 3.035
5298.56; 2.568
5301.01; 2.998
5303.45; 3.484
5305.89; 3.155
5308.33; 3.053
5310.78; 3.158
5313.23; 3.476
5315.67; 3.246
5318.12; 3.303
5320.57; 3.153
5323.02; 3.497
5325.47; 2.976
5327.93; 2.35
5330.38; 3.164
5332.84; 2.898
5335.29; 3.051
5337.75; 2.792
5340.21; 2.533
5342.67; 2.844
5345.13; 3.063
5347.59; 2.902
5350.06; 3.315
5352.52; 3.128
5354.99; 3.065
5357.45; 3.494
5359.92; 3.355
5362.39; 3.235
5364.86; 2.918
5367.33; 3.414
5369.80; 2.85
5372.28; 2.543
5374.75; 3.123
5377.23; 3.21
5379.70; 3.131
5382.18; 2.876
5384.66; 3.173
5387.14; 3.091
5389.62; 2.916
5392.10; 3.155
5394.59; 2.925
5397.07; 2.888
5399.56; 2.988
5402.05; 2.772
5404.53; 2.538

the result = -1.09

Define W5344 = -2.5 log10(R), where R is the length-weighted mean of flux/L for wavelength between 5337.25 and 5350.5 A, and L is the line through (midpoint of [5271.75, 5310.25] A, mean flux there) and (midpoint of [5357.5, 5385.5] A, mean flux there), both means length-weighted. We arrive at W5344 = 0.08 mag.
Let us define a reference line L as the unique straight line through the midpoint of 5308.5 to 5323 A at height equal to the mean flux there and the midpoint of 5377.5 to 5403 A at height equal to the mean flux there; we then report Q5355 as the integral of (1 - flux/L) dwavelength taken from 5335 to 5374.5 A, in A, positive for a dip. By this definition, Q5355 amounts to 1.2 A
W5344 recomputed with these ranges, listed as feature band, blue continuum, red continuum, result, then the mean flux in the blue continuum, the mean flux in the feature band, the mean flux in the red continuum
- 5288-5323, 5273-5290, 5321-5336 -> -0.02 mag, 3.23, 3.18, 3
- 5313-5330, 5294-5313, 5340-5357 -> -0.02 mag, 3.09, 3.13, 3.03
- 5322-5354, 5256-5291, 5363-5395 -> 0.02 mag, 3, 2.96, 3.03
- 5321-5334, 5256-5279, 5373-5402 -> -0.02 mag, 2.85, 2.99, 3.02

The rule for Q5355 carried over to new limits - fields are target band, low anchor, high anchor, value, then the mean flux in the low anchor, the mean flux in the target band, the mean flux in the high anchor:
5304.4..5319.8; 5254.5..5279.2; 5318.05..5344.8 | -1.63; 2.87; 3.23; 2.95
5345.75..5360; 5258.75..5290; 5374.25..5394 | -0.64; 3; 3.19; 3.08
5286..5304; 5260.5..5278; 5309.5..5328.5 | -0.84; 2.79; 3.13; 3.17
